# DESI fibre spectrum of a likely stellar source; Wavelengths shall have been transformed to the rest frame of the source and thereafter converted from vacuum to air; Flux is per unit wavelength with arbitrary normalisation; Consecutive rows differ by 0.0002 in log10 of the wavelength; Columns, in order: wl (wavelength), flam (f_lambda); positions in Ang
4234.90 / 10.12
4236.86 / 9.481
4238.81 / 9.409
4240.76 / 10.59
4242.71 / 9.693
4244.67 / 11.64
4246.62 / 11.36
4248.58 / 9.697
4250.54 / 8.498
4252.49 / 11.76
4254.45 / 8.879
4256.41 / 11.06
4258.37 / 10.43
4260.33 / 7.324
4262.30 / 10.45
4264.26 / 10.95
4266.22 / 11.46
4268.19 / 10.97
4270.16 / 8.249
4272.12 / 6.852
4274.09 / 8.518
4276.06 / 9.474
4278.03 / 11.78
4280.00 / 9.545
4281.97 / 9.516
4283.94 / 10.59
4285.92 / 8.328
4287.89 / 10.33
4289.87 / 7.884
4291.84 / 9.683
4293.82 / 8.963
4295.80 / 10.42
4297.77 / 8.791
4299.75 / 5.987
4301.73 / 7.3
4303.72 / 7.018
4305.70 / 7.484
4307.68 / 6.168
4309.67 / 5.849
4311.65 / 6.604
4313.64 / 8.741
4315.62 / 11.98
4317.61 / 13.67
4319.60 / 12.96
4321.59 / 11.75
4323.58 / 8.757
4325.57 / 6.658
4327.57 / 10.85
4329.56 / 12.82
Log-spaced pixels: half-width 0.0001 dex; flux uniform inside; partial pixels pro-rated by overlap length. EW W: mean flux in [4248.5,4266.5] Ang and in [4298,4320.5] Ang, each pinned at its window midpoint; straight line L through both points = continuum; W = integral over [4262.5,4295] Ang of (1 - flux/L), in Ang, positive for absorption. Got -0.7 Ang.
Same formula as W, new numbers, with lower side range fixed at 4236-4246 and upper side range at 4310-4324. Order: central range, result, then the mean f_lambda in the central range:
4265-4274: 0.9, 9.34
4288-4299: 1.3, 9.18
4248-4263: 0.8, 9.75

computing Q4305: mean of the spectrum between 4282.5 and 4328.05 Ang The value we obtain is 8.97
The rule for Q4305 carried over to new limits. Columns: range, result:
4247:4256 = 9.9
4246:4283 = 9.82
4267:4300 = 9.25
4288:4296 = 9.24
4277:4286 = 10.1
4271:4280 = 9.19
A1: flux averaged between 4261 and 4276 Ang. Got 9.57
